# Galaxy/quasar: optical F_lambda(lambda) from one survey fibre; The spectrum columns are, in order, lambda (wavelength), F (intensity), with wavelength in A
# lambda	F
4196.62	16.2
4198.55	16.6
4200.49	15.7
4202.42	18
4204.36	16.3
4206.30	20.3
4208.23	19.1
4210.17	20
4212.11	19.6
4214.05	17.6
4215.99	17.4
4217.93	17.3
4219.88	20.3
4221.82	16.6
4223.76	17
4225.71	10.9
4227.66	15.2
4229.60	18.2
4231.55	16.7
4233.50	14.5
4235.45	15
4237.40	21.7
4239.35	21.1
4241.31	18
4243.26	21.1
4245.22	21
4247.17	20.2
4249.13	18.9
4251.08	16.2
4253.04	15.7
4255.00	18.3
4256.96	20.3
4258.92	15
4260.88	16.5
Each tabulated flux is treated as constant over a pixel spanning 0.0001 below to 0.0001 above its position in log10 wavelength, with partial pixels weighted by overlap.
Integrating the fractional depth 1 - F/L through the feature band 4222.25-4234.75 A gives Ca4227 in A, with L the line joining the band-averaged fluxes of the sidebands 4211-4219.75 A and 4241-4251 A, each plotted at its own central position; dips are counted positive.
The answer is 2.2 A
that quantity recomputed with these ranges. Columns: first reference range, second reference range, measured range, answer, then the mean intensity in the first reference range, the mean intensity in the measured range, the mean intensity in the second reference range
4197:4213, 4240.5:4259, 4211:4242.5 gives 1.7 A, 18.1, 17.4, 18.6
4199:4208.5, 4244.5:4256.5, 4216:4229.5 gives 1.2 A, 17.7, 16.4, 18.4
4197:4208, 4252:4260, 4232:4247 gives -1.4 A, 17.4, 18.9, 17.3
